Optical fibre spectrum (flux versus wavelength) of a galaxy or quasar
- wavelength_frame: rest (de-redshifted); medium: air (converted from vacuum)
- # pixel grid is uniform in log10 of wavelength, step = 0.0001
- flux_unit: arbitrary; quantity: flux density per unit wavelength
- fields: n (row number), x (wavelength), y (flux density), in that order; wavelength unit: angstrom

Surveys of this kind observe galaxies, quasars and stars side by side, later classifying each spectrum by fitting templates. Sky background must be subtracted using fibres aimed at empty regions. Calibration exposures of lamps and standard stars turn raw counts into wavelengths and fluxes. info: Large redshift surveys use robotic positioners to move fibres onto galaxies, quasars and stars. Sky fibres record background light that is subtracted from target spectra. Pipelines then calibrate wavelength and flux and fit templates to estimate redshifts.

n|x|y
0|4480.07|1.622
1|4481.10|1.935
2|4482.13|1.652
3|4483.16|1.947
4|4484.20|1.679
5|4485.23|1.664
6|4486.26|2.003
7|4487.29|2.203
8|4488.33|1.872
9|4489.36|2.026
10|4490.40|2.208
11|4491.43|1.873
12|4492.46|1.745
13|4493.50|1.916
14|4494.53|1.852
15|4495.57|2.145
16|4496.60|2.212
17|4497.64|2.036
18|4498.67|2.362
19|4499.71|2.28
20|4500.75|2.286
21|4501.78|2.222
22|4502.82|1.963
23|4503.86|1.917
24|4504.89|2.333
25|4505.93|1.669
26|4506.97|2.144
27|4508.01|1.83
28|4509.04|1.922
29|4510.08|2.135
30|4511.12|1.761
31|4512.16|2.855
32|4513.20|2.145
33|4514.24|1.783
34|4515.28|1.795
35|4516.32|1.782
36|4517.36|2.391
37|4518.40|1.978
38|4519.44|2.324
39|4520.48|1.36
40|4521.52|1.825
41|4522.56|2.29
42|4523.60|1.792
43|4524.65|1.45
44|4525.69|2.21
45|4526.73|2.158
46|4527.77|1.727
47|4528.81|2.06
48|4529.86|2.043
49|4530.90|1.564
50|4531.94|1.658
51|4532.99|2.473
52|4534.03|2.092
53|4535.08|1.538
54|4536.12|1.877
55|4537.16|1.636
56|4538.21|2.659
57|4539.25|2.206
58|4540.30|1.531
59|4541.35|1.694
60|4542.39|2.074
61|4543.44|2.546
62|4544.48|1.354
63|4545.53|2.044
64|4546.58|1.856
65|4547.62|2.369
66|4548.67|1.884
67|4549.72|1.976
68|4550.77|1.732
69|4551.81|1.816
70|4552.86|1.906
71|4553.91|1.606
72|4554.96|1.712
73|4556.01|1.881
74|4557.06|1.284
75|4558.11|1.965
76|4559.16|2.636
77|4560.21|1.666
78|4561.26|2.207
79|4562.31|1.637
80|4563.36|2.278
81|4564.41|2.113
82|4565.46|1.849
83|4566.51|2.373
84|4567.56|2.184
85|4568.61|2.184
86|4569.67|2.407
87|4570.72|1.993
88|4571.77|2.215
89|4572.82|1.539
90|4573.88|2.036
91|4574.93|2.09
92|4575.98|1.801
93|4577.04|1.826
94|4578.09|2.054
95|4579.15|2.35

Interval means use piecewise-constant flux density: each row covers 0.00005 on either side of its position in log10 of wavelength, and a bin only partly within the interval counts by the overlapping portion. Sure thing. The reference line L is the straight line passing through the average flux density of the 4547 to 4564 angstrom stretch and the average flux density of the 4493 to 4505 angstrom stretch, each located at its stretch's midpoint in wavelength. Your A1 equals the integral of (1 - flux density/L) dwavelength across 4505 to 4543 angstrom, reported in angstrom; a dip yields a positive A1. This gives 1.2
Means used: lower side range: 2.12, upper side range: 1.91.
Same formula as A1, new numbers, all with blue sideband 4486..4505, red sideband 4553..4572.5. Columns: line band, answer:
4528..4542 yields 0.8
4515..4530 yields 0.7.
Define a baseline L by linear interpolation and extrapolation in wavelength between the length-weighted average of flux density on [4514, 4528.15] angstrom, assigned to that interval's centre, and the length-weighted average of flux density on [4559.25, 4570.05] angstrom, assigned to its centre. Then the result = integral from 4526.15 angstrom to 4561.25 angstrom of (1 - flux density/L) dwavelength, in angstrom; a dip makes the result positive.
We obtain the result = 1.7 angstrom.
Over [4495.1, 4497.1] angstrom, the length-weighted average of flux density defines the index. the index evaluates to 2.18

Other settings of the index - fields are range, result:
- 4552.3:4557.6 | 1.68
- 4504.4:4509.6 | 1.98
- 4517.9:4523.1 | 1.96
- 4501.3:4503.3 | 2.09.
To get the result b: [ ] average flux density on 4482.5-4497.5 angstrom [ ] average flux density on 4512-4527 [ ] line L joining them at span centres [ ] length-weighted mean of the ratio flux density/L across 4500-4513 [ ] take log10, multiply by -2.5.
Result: -0.06 mag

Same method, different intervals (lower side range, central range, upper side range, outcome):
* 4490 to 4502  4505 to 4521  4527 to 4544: 0.02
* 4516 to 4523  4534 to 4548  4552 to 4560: -0.03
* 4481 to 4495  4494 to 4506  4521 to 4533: -0.12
